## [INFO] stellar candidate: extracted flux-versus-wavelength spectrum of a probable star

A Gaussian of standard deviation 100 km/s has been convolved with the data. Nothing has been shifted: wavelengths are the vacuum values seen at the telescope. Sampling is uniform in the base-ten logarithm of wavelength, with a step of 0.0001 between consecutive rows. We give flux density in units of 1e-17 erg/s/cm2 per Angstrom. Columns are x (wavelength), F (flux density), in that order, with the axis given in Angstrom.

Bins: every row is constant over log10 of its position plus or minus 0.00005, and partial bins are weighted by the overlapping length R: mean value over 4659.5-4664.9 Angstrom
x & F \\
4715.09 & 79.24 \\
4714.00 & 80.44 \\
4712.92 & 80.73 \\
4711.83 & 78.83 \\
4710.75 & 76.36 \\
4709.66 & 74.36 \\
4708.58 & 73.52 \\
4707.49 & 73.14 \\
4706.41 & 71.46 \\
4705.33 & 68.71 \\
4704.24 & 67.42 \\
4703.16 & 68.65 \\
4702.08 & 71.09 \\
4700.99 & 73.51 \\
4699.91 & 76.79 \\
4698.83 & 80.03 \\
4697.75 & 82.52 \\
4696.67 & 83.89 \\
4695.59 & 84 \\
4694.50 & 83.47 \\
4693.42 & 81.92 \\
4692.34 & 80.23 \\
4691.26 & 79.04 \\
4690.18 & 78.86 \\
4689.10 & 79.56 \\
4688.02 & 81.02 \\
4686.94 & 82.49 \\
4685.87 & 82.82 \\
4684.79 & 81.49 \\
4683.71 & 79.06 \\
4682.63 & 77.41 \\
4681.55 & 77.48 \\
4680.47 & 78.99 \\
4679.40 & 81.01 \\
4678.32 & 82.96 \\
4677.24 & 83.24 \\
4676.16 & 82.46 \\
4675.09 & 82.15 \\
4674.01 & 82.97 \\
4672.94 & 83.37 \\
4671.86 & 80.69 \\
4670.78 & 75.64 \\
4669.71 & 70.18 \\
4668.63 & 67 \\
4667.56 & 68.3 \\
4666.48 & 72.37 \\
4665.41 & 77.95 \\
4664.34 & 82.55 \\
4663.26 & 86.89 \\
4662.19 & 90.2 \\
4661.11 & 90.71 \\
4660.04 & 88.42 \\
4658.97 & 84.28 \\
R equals 87.7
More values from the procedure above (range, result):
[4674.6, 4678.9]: 82.7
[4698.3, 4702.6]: 75.3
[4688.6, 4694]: 80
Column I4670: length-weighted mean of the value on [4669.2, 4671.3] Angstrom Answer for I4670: 73.1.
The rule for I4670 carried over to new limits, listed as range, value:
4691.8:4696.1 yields 82.3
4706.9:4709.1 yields 73.2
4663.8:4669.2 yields 73.6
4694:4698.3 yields 83.4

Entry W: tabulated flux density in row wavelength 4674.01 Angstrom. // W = 82.97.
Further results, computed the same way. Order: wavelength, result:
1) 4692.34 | 80.23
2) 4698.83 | 80.03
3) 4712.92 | 80.73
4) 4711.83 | 78.83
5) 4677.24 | 83.24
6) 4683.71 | 79.06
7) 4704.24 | 67.42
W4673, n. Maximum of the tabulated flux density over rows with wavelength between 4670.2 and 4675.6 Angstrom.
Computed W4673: 83.37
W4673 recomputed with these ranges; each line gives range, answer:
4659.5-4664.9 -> 90.71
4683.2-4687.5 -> 82.82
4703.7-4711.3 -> 76.36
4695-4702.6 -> 84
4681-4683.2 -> 77.48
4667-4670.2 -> 70.18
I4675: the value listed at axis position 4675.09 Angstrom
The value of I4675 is 82.15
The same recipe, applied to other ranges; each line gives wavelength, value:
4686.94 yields 82.49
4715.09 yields 79.24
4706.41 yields 71.46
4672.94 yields 83.37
